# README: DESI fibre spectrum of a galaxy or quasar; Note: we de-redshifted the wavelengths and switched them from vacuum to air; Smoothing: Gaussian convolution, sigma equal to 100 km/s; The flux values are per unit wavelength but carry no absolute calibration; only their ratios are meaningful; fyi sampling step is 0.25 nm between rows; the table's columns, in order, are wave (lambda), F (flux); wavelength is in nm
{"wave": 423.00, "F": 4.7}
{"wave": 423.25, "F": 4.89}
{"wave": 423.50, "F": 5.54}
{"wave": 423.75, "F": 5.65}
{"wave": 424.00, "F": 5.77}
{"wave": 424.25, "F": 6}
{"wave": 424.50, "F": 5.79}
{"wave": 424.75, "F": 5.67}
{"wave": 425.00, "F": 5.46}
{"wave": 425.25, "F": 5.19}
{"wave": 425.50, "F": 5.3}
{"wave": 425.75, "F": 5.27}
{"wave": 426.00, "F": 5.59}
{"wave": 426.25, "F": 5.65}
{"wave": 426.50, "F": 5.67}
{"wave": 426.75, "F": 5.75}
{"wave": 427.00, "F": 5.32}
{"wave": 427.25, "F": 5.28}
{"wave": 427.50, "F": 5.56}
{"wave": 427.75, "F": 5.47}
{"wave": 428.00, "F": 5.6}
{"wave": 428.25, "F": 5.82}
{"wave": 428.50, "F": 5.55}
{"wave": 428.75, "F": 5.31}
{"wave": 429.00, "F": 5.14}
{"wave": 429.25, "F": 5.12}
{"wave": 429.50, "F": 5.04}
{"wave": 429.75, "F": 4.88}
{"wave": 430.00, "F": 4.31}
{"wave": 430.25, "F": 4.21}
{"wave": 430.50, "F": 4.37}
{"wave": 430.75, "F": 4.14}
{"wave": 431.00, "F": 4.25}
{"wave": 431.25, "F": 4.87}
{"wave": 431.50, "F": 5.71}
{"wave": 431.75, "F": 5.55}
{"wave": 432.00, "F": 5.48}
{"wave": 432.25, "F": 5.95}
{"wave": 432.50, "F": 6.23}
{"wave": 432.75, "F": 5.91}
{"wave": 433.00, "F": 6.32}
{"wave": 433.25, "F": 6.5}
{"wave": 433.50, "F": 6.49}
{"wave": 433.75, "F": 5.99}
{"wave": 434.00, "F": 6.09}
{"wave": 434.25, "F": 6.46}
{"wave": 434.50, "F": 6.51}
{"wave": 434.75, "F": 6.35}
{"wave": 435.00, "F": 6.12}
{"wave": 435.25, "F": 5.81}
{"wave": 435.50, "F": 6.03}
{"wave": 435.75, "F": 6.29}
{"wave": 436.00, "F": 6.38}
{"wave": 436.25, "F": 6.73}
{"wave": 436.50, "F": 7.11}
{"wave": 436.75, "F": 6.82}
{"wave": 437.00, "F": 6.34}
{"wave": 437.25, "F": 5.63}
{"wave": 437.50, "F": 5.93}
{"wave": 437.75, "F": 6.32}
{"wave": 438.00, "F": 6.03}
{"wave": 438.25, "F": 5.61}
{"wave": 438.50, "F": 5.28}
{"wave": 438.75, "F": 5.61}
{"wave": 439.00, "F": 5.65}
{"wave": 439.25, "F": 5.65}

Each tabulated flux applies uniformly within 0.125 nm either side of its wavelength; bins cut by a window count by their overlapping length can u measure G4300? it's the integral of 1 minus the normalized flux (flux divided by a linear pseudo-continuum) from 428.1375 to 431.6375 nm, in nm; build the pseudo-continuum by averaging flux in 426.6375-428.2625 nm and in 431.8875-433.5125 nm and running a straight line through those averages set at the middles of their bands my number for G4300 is 0.530 nm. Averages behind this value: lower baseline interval 5.52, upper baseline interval 6.11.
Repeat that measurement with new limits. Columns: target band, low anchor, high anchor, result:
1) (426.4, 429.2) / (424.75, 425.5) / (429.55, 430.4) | -0.335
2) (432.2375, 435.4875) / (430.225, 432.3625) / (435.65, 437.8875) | -0.336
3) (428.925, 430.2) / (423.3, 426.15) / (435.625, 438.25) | 0.219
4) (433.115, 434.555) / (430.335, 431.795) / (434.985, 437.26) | -0.177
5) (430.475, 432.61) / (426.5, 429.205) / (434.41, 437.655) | 0.240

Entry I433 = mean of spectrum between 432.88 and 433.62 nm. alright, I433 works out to 6.44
